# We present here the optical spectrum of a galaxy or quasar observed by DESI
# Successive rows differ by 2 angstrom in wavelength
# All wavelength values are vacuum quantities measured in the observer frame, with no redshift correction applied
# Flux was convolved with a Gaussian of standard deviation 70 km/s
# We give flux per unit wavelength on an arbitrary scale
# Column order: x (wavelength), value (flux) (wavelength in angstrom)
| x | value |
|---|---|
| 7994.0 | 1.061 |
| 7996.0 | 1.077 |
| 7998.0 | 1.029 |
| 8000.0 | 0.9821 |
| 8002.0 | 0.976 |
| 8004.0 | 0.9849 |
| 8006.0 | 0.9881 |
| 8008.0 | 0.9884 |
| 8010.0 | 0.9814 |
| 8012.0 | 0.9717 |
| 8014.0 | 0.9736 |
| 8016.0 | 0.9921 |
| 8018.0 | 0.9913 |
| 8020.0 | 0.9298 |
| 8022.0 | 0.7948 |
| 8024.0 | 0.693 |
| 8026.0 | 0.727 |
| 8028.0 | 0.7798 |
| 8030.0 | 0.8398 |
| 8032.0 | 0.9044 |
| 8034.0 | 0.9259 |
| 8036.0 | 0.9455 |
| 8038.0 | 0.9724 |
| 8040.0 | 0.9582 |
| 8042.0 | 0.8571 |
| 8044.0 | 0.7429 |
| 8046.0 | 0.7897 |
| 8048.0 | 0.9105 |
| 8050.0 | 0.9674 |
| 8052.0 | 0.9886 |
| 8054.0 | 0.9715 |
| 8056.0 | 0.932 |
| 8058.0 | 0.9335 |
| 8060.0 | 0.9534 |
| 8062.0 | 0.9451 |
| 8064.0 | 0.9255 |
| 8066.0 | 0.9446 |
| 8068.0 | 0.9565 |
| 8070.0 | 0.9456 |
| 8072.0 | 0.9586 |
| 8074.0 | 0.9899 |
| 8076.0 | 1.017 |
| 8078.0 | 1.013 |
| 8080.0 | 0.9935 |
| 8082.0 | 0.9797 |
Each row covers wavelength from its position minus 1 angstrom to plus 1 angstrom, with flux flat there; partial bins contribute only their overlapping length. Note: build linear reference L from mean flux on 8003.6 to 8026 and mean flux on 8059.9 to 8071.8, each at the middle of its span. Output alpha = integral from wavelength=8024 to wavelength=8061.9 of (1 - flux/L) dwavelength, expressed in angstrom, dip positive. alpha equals 1.9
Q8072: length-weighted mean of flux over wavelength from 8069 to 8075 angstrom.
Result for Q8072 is 0.965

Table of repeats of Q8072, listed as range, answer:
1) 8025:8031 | 0.782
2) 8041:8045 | 0.8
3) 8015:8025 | 0.88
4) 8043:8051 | 0.853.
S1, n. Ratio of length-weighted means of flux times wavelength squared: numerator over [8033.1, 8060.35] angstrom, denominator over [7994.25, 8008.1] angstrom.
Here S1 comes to 0.92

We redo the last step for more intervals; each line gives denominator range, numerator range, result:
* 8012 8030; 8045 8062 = 1.09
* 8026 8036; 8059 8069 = 1.11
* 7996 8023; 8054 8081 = 1.00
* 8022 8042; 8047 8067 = 1.11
